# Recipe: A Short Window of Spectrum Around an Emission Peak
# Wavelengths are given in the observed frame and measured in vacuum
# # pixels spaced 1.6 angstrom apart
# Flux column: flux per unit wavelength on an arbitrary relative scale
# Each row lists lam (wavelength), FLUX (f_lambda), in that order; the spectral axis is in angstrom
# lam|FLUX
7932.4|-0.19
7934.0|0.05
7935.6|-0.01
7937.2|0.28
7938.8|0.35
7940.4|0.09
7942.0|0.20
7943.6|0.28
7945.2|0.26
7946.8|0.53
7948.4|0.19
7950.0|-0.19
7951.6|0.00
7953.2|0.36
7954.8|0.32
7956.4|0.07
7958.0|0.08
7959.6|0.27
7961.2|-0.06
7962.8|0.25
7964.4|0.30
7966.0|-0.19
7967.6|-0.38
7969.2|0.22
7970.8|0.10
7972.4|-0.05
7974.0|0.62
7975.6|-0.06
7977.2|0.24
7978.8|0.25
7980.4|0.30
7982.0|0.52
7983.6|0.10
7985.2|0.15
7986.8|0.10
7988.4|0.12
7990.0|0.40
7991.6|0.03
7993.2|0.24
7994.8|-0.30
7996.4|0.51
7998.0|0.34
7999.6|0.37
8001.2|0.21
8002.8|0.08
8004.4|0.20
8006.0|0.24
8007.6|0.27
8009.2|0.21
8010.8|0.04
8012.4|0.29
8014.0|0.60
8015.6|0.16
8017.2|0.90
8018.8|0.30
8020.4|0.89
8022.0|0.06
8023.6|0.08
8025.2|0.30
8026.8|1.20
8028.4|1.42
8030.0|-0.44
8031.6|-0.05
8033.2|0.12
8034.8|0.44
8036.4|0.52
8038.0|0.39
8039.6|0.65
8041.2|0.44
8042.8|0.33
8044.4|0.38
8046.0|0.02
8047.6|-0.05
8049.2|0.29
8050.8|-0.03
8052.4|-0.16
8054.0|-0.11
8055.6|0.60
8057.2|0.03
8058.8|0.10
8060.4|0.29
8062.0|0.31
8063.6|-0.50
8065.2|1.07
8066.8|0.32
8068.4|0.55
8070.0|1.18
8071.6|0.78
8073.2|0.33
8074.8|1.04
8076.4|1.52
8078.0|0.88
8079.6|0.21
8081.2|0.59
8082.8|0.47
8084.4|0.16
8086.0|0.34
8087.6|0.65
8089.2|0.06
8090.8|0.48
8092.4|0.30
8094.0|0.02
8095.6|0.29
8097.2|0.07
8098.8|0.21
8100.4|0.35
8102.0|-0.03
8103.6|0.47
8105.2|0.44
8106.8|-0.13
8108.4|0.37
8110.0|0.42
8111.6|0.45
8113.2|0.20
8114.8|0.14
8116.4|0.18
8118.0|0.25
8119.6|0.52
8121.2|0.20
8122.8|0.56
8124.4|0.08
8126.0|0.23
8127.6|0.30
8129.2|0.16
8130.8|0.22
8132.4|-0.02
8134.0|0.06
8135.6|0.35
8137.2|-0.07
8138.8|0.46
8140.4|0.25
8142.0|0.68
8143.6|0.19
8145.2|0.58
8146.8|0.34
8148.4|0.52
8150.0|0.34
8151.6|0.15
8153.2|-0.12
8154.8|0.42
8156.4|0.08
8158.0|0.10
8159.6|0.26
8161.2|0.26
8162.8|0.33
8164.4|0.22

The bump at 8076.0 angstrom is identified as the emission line [O II]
